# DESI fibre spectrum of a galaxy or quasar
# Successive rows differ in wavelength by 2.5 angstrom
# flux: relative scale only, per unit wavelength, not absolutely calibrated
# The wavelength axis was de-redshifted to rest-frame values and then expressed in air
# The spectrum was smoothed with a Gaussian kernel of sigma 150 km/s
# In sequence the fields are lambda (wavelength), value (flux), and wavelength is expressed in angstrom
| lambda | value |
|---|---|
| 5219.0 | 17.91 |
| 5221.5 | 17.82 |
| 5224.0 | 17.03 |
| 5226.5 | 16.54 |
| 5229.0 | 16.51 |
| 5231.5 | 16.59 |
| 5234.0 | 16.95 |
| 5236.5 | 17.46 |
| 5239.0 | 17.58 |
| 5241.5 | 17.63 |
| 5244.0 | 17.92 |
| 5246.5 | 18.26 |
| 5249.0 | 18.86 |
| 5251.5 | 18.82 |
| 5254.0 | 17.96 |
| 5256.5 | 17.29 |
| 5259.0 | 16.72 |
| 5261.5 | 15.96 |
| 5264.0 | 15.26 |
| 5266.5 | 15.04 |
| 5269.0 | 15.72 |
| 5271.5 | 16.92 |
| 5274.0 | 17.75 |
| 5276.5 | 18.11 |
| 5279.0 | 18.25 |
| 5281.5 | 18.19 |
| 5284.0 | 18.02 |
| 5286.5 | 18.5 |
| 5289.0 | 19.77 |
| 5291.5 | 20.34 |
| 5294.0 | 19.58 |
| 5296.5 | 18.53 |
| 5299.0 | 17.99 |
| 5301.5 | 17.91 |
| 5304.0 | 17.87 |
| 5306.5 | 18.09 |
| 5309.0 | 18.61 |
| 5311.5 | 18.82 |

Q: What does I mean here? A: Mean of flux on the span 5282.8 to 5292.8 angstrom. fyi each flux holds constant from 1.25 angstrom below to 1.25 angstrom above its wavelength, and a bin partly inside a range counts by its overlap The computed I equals 19.2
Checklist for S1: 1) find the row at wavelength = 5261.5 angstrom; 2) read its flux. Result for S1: 15.96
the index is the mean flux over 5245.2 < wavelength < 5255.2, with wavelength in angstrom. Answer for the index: 18.5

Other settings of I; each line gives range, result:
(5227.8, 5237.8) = 16.9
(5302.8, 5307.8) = 18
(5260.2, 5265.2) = 15.6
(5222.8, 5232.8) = 16.7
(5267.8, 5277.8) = 17.1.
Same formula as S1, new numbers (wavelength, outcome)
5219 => 17.91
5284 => 18.02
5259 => 16.72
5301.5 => 17.91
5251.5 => 18.82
